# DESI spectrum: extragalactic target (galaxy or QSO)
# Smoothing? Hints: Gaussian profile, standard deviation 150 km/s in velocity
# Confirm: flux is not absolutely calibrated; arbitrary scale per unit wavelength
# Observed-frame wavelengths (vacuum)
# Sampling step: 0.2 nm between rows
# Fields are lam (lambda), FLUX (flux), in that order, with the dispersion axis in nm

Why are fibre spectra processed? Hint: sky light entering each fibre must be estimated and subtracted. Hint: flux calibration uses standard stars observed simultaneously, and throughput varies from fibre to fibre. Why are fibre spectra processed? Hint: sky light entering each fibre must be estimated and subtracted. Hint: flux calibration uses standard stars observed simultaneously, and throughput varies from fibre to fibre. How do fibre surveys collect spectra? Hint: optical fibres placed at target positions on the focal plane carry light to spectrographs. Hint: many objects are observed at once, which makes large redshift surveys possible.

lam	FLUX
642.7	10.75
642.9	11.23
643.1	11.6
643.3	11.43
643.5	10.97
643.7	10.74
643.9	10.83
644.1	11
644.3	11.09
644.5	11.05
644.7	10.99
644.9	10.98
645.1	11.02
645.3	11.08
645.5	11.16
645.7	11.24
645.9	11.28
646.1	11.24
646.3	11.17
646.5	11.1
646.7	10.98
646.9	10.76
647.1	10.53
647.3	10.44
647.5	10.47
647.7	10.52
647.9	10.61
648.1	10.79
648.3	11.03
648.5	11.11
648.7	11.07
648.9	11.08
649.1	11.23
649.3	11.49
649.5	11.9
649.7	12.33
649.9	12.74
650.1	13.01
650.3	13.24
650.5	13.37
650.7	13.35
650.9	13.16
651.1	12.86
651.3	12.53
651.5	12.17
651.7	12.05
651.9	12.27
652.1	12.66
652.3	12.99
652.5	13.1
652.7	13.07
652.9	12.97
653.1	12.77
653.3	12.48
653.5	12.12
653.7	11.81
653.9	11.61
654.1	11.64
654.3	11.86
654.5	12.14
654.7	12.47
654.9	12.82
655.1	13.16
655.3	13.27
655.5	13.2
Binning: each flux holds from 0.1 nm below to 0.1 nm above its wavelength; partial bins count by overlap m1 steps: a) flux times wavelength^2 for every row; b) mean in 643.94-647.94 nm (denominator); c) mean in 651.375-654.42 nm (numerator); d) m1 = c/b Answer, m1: 1.16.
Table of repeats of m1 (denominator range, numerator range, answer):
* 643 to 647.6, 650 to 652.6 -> 1.19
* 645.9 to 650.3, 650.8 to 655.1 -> 1.12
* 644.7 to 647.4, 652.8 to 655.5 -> 1.16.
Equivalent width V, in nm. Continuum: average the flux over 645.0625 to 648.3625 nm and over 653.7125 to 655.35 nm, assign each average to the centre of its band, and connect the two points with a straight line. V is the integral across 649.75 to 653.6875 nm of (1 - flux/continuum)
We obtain -0.32 nm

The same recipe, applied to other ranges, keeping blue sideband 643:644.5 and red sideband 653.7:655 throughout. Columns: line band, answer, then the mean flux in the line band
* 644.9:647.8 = 0.102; 10.9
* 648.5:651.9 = -0.181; 12.3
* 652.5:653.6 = -0.071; 12.7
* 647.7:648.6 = 0.051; 10.8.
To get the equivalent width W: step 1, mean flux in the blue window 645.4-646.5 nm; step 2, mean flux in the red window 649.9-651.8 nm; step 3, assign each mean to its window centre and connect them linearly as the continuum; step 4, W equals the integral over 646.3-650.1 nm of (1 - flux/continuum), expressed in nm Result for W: 0.25 nm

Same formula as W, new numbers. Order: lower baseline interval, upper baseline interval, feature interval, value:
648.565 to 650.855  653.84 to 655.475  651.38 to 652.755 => -0.03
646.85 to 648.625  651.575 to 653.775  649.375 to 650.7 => -0.14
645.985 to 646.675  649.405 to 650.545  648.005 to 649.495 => 0.13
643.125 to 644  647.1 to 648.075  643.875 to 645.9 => -0.04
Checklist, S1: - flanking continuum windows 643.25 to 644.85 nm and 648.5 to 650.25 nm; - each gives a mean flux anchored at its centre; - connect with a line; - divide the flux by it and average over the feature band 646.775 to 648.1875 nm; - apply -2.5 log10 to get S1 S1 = 0.09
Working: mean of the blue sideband 11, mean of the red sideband 11.9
